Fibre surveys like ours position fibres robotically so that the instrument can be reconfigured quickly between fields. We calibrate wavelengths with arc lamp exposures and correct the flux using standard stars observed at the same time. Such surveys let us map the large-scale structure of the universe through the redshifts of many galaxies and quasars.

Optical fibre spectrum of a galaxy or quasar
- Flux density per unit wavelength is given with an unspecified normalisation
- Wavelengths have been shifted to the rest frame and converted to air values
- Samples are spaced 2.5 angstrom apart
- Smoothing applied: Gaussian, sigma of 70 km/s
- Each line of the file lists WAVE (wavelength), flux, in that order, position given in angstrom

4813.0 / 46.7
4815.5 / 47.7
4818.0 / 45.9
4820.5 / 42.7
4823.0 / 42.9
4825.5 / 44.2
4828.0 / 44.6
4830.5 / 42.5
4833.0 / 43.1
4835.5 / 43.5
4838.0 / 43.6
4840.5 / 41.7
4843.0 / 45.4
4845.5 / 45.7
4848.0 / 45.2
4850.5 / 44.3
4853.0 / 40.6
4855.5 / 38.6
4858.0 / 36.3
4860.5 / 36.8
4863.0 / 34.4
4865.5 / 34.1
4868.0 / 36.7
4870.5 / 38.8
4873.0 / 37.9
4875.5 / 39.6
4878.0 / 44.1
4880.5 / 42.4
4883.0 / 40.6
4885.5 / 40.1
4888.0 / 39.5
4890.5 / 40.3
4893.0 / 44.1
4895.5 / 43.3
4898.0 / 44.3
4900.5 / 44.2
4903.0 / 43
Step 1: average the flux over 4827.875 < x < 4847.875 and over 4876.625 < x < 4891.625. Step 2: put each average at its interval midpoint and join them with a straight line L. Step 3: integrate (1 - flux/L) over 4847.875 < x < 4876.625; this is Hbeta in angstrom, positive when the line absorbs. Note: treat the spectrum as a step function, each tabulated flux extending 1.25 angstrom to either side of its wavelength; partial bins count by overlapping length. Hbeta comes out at 2.8 angstrom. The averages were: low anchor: 43.8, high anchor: 41.2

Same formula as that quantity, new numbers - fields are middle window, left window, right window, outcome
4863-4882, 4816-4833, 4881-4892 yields 1.1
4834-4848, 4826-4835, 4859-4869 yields -1.1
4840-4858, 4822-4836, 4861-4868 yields -1.8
